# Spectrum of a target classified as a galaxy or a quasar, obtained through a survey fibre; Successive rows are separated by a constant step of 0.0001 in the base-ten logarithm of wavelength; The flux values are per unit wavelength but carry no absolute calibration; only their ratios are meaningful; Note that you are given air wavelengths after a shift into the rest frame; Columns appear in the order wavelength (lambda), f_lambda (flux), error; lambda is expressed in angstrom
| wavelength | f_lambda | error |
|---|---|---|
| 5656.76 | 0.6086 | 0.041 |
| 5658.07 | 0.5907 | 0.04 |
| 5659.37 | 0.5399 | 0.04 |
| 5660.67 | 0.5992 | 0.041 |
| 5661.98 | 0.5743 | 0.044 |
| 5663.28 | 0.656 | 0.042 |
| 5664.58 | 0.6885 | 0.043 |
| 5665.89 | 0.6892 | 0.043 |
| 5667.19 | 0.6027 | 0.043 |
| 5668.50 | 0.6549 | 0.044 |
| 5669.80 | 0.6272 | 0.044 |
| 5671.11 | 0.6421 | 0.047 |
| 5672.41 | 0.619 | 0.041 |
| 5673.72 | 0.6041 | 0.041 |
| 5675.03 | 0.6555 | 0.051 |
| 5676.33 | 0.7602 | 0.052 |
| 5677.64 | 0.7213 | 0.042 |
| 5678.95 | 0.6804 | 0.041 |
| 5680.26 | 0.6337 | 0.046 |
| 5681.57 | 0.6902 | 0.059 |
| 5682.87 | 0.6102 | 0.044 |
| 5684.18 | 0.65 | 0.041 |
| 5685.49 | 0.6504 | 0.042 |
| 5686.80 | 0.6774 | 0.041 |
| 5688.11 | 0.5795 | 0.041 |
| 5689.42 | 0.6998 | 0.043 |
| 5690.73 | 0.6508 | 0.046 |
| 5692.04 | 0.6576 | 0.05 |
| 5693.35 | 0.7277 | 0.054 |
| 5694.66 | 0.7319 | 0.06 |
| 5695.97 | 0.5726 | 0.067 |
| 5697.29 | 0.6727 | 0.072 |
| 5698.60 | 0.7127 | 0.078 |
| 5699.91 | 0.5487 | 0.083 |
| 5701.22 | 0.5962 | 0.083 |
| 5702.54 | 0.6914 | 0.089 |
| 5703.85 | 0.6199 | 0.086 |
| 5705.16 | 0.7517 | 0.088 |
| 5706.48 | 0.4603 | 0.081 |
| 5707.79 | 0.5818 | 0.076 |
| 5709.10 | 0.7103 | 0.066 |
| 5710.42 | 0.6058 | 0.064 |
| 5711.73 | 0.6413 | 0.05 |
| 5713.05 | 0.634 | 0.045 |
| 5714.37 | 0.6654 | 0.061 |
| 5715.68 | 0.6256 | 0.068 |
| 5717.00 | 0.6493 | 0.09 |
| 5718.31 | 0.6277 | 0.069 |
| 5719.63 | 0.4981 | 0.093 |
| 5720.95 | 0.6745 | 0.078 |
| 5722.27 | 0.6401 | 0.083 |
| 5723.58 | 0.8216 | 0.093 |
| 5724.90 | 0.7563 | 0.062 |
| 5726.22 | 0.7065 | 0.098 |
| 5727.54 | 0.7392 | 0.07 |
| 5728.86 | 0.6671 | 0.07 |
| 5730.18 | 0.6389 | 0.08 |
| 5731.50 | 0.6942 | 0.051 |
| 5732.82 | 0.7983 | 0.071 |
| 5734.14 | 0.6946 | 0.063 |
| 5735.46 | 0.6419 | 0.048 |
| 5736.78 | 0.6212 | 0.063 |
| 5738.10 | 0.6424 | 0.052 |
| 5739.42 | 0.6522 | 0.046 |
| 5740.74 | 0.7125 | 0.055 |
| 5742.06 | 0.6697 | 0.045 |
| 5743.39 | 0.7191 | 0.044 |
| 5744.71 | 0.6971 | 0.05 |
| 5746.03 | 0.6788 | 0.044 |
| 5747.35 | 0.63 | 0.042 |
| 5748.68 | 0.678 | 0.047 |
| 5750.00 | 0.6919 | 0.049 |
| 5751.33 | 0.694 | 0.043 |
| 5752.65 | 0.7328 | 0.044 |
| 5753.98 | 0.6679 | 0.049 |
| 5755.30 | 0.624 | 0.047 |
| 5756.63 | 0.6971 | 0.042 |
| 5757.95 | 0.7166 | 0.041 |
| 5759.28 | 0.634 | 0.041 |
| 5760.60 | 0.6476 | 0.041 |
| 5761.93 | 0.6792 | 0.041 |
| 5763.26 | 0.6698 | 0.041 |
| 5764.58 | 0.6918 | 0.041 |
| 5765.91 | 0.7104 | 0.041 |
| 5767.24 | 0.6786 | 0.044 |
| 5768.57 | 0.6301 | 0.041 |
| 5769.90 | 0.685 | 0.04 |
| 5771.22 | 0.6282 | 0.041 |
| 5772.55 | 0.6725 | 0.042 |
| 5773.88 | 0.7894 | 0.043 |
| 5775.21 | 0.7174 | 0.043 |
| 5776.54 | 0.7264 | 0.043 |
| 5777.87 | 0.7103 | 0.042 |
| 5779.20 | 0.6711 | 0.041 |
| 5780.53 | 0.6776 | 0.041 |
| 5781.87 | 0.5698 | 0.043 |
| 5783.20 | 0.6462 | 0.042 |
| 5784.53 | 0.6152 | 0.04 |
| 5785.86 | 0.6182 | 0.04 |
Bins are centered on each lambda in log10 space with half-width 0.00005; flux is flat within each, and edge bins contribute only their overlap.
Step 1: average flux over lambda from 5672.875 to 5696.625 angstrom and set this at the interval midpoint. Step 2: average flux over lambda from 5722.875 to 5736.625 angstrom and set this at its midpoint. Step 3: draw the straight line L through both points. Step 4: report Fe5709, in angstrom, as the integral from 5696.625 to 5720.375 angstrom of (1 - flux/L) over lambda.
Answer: 2.12 angstrom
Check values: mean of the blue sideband 0.664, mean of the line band 0.627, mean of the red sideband 0.712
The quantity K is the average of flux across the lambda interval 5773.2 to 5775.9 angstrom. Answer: 0.752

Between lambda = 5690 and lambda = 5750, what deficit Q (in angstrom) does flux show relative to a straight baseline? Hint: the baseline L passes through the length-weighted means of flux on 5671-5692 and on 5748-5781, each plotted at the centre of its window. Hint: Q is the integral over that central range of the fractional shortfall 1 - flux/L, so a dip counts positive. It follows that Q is 0.70 angstrom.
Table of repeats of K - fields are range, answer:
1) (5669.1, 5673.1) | 0.63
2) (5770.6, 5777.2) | 0.707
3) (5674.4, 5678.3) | 0.713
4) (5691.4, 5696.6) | 0.673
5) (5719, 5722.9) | 0.604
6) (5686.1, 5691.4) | 0.652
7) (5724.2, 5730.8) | 0.702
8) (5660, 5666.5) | 0.641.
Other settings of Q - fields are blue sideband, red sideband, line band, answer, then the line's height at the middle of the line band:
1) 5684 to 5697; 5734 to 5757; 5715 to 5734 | -0.4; 0.669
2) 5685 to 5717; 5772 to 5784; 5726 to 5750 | -0.6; 0.664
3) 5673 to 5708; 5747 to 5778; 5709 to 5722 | 0.6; 0.663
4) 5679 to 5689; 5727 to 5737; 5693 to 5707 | 0.3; 0.66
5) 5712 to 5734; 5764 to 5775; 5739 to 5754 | -0.1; 0.682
